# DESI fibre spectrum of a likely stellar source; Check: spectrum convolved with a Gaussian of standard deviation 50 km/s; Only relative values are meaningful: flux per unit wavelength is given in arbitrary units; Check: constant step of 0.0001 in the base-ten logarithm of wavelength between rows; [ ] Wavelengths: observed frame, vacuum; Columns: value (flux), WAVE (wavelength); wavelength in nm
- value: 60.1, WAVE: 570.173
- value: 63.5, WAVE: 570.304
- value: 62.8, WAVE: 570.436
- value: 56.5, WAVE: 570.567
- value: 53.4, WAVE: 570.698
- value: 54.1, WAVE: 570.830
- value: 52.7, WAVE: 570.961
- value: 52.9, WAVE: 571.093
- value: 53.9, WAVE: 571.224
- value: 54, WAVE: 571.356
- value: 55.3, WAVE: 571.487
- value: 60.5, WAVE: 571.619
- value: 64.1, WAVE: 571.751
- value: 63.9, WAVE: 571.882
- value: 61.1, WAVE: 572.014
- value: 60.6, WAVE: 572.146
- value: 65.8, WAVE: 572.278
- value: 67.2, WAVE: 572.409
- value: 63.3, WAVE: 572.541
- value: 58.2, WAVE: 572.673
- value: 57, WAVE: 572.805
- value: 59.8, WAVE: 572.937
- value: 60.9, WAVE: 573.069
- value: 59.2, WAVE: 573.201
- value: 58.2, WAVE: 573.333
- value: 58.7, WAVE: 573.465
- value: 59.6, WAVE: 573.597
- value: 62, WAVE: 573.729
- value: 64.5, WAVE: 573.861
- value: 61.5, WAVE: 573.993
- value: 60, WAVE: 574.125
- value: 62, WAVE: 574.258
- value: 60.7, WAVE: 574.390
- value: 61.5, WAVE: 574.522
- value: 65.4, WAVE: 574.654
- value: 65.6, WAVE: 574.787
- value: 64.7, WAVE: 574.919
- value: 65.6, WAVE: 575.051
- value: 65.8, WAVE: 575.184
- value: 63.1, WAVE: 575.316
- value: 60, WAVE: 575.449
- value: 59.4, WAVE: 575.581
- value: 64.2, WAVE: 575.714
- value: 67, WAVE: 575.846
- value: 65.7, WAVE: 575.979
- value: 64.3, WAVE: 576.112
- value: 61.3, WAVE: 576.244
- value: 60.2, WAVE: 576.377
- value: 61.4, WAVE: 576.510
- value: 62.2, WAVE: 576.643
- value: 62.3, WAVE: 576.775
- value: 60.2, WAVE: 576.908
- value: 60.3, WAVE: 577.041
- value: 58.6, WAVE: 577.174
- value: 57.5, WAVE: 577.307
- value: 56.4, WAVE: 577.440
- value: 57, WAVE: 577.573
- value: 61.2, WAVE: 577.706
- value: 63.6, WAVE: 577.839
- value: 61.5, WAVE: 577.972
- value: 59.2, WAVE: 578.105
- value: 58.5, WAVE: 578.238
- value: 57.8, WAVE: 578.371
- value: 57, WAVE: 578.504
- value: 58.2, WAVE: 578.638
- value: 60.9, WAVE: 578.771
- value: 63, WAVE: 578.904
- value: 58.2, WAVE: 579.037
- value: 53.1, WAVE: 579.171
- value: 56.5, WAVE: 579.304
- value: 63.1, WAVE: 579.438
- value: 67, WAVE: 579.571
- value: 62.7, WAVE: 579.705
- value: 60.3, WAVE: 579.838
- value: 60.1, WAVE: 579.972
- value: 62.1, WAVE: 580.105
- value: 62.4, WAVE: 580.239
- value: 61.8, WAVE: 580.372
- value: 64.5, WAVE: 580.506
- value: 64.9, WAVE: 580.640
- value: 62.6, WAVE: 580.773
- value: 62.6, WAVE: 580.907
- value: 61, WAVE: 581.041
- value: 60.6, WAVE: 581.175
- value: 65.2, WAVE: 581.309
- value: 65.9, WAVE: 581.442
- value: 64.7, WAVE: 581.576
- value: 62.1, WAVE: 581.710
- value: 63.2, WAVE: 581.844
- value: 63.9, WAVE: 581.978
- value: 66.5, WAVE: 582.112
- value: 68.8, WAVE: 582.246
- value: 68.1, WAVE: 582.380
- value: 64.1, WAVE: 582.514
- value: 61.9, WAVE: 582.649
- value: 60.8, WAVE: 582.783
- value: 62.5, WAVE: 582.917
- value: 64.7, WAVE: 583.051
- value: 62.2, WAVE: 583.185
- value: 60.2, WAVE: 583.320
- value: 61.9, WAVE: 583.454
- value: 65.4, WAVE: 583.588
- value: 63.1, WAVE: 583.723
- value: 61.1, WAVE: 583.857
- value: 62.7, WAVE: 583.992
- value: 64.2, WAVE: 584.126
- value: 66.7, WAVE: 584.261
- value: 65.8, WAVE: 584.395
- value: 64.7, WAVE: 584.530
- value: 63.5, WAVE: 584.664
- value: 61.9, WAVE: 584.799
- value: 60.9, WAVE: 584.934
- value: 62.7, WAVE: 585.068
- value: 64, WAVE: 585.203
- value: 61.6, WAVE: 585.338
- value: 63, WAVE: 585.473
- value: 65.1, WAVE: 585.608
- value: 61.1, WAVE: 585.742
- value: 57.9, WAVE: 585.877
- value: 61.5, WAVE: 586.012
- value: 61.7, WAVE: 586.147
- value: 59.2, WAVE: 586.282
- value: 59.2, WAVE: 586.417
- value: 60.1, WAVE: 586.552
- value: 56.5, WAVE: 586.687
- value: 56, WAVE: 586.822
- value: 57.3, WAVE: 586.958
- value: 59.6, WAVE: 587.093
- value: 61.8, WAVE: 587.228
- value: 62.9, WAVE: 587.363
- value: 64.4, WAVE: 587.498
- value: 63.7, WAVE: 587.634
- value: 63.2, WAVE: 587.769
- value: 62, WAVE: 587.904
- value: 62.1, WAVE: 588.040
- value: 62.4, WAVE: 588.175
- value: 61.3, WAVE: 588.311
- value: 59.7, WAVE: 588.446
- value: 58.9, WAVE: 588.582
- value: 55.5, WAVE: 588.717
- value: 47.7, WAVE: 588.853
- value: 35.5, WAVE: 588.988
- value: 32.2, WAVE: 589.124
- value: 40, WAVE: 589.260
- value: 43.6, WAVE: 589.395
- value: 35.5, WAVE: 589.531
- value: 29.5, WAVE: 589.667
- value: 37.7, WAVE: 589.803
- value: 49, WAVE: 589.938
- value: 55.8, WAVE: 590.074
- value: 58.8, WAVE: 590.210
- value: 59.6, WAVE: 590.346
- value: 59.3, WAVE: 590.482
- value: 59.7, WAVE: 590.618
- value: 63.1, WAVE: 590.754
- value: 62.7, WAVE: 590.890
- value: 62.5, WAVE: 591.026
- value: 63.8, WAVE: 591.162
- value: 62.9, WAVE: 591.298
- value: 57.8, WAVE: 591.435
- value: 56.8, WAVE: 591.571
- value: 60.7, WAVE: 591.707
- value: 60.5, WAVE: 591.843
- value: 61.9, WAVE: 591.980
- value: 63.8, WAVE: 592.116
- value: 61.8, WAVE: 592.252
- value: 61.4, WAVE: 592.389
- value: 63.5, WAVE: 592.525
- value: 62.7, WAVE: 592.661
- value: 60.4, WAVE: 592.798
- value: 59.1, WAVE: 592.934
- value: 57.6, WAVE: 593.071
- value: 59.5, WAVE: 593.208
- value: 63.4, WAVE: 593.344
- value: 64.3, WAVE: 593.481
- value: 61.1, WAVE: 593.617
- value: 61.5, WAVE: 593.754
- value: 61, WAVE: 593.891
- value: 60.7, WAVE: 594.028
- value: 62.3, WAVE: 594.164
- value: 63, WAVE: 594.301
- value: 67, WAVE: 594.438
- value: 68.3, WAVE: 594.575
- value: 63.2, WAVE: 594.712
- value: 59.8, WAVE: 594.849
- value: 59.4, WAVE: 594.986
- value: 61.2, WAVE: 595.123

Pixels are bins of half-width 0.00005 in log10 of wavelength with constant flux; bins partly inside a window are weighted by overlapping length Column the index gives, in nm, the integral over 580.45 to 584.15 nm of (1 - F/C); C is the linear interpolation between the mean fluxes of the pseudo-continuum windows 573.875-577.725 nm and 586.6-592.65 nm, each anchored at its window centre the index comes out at -0.26 nm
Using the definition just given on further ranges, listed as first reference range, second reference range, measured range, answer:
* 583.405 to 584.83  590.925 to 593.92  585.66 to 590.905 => 0.61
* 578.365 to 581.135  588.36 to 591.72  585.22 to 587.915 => -0.28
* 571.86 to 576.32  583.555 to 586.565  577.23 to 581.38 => 0.11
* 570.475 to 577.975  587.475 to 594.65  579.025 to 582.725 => -0.21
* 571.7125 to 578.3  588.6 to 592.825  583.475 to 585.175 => -0.18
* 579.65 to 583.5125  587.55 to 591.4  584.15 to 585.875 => -0.12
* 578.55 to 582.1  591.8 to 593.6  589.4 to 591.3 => 0.25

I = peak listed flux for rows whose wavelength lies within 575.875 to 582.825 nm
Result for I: 68.8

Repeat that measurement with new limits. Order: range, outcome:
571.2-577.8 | 67.2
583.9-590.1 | 66.7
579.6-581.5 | 65.9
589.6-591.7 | 63.8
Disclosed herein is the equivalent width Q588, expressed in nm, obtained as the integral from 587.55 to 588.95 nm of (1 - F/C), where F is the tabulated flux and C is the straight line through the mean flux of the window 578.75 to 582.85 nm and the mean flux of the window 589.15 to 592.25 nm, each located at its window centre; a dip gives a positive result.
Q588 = -0.06 nm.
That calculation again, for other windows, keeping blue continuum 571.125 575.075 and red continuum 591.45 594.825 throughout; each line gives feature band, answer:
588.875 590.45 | 0.455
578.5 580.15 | 0.028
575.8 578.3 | 0.012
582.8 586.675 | -0.053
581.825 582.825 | -0.056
